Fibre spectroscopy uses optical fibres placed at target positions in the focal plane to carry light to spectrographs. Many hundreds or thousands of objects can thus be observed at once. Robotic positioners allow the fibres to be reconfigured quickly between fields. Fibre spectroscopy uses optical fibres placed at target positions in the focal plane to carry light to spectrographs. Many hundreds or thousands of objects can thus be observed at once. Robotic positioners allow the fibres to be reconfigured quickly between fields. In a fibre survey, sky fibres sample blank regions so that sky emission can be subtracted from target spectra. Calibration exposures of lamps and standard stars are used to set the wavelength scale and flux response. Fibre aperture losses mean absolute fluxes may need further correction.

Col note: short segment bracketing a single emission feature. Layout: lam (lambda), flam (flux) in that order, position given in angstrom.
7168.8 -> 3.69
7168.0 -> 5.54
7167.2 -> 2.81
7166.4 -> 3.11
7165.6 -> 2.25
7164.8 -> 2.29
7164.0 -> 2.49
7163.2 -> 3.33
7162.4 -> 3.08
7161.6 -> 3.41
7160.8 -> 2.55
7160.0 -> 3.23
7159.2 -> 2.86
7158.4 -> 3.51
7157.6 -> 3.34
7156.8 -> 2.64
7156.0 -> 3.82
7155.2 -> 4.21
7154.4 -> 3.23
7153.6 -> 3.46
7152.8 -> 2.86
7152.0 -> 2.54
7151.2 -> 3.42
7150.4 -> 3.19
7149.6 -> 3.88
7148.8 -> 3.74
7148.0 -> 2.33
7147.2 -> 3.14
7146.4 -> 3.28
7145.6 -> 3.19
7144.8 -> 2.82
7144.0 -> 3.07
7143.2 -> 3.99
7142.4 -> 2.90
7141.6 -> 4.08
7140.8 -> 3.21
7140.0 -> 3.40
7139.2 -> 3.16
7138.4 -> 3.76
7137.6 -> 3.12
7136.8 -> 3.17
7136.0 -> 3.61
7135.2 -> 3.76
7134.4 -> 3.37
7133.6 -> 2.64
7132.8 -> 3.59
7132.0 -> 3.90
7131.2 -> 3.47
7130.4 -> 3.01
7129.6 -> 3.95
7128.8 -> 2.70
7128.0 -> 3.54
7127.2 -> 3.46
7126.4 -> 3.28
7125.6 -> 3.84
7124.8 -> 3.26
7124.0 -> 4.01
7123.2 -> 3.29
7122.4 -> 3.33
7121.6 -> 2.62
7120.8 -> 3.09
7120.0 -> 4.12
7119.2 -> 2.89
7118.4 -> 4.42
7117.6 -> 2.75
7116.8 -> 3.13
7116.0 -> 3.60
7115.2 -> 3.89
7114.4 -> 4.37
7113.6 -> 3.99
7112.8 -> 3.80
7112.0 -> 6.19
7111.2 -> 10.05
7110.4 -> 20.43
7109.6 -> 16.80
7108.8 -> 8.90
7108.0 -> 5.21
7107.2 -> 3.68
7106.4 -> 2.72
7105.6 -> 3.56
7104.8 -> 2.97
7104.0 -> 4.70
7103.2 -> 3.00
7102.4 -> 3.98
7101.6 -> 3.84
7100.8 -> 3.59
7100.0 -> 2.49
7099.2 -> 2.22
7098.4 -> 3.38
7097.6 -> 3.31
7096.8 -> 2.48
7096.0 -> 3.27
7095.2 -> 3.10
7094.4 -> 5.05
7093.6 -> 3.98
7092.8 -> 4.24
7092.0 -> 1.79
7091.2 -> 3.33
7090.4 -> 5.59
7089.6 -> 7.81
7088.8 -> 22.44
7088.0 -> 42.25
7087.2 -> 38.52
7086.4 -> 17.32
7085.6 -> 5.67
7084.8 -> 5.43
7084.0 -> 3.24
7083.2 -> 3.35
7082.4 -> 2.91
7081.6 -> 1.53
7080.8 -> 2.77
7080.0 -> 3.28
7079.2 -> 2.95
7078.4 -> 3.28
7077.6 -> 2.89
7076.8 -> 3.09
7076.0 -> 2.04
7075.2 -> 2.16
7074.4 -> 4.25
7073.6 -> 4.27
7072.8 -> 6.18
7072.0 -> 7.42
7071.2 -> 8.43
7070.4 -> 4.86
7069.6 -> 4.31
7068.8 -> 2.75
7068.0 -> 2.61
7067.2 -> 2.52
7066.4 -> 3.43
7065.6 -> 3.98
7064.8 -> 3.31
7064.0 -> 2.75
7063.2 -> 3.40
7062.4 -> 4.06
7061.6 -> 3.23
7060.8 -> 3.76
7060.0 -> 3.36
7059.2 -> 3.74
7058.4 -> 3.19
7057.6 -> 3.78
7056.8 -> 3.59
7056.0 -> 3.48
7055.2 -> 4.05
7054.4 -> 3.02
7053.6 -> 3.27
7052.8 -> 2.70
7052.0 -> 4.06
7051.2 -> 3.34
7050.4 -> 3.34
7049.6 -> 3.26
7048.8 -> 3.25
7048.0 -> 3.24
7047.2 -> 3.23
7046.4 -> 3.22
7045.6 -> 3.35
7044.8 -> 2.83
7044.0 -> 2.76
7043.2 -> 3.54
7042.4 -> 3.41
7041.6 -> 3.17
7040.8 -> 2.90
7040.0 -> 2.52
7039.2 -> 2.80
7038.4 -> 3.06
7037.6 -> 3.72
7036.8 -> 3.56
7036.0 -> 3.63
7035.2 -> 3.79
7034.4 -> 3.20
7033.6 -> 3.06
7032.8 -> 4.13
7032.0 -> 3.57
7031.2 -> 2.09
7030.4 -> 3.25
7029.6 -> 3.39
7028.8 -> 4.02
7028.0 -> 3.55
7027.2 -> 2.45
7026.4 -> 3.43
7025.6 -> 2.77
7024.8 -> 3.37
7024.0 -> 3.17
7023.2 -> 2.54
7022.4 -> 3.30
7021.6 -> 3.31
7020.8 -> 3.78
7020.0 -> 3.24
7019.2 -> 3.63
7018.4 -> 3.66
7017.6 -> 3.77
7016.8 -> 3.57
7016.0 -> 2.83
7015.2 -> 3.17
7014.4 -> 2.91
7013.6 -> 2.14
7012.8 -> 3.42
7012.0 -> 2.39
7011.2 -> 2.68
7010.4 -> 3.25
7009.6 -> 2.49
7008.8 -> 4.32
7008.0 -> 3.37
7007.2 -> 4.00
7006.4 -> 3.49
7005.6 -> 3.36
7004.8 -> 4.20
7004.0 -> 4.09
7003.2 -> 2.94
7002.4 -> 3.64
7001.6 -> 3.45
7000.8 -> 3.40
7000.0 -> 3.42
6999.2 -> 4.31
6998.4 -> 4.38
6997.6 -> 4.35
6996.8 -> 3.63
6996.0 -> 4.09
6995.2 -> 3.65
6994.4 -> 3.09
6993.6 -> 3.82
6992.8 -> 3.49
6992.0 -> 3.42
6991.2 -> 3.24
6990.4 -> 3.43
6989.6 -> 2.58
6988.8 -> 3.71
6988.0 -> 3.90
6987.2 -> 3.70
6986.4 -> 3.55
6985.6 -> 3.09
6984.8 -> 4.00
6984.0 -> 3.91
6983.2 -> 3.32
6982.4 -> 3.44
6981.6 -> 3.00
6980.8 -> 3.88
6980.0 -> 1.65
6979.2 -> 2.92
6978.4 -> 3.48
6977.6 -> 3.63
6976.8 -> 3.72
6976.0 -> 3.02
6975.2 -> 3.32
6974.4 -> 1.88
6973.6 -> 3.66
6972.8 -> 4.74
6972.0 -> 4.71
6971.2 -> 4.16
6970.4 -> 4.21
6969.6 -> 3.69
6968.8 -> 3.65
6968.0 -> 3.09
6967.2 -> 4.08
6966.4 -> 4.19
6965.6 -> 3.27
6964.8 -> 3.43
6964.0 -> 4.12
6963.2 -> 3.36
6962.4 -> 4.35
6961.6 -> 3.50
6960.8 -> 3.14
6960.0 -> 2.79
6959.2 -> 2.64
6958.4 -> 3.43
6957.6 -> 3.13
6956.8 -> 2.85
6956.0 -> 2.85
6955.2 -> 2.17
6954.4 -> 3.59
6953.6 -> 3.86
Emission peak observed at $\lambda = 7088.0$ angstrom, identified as Halpha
